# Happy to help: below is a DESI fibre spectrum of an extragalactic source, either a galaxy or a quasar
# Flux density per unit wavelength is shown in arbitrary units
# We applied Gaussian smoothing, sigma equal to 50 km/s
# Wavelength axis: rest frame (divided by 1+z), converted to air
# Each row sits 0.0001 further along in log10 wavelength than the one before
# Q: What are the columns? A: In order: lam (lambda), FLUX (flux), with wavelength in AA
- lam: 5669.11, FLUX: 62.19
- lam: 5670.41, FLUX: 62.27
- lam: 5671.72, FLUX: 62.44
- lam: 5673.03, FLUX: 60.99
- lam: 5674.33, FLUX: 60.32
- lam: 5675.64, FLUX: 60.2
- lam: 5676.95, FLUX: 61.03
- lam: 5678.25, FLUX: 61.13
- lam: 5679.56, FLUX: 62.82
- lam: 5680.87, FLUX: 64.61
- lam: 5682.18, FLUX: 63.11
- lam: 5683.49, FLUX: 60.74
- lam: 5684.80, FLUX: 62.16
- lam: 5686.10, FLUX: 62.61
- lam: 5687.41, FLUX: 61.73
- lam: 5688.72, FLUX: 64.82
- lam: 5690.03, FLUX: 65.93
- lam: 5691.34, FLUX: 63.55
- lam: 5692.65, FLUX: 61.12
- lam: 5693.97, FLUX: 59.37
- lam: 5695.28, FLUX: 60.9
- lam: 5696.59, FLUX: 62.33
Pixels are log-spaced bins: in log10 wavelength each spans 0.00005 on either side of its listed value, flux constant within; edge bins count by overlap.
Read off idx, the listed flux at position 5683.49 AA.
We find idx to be 60.74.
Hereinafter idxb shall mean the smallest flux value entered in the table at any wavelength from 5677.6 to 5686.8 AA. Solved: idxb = 60.74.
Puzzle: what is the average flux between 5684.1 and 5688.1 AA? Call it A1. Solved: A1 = 62.3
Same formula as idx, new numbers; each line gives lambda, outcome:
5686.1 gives 62.61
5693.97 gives 59.37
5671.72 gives 62.44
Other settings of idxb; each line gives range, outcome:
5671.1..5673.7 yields 60.99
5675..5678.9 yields 60.2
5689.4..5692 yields 63.55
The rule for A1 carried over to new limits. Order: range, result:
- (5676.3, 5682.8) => 62.5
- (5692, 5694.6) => 60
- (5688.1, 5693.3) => 63.9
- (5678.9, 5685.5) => 62.7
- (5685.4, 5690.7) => 63.9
